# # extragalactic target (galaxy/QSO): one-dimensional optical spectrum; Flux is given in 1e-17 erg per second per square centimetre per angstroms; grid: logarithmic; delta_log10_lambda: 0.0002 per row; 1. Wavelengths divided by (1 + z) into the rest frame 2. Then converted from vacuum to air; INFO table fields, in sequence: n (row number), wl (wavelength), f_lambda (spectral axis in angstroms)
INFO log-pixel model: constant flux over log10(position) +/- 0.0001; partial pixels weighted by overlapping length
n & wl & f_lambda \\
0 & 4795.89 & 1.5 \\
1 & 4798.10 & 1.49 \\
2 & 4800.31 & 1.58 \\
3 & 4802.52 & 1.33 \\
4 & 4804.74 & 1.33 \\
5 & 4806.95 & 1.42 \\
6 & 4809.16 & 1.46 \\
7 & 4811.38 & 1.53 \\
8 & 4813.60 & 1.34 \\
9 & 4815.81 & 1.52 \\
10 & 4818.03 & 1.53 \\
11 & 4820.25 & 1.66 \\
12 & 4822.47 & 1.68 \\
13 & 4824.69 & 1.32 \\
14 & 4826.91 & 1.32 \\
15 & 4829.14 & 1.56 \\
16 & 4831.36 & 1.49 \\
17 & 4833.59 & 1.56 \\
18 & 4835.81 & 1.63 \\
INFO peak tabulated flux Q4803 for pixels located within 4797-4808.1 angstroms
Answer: 1.58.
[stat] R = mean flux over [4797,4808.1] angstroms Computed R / 1.43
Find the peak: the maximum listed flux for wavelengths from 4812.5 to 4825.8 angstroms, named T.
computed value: 1.68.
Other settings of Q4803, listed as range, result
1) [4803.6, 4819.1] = 1.53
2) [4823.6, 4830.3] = 1.56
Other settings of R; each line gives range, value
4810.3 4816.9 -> 1.46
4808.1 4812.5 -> 1.49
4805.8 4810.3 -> 1.44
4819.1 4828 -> 1.5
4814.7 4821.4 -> 1.57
